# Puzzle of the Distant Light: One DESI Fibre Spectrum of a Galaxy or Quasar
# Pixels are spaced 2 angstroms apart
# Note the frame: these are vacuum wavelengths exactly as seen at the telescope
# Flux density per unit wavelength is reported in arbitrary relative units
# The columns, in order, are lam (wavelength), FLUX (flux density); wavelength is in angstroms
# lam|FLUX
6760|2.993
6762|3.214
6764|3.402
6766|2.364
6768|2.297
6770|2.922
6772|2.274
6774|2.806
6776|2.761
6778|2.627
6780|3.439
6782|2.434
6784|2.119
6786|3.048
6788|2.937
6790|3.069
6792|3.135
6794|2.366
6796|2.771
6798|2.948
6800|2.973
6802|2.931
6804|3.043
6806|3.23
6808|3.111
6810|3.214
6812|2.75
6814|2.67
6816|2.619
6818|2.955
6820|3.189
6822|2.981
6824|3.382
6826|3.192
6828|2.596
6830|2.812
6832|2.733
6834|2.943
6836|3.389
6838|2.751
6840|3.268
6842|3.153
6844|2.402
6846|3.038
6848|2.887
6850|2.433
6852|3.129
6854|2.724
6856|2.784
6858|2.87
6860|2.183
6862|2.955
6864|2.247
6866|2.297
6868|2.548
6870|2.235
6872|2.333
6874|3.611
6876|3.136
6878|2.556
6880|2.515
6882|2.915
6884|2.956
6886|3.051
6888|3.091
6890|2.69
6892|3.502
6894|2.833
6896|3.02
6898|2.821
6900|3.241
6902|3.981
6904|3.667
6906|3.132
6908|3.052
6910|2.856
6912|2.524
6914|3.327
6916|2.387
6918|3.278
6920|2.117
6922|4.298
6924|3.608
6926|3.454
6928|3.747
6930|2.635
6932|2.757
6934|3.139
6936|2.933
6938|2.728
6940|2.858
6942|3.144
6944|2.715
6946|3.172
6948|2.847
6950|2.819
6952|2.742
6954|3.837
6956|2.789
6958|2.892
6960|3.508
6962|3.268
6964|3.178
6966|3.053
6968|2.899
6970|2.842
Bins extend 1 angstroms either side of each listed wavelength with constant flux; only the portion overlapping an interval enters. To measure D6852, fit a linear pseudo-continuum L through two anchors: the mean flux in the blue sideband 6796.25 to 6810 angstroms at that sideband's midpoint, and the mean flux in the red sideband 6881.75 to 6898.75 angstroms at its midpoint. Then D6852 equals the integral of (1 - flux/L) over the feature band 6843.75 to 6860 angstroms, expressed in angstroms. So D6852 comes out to 1.3 angstroms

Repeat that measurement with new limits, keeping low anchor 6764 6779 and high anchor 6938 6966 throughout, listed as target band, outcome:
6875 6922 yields -1.4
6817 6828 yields -1.4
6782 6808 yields -1.8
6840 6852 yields -0.2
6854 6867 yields 1.2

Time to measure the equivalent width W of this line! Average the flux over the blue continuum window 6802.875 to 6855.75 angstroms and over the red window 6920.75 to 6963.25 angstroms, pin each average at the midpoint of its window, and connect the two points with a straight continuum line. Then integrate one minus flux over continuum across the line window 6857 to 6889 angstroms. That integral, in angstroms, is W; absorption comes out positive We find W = 3.2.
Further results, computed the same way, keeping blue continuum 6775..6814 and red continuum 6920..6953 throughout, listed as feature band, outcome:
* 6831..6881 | 3.4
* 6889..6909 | -1.1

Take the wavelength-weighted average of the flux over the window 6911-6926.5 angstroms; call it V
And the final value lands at 3.11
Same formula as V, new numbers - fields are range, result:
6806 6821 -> 2.95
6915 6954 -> 3.04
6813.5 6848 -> 2.95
